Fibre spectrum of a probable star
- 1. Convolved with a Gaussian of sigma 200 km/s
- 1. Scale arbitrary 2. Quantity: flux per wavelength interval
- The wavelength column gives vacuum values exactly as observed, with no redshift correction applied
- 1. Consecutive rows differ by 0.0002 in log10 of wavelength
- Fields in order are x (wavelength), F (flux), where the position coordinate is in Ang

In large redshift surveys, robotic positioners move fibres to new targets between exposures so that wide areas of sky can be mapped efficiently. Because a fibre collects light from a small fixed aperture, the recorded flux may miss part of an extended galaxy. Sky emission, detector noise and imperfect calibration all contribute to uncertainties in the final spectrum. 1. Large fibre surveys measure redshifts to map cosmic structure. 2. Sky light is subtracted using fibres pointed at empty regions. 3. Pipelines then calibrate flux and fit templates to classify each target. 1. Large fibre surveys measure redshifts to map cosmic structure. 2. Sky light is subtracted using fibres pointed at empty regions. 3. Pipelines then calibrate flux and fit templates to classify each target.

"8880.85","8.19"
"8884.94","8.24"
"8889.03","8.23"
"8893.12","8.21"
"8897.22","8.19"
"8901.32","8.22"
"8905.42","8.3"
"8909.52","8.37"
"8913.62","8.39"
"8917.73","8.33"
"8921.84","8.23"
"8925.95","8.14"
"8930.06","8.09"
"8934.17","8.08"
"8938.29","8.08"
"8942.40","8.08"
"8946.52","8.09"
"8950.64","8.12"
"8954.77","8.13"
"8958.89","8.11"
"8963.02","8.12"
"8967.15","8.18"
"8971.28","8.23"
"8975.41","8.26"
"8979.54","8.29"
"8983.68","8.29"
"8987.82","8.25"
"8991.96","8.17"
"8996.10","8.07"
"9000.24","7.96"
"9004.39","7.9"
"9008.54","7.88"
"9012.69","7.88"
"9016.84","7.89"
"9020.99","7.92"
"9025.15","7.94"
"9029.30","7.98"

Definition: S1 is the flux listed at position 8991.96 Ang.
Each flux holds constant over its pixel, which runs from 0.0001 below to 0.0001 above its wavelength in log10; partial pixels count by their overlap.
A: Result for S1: 8.17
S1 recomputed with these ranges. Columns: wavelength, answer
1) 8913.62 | 8.39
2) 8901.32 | 8.22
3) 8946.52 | 8.09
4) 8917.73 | 8.33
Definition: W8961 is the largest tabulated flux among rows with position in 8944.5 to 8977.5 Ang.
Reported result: 8.26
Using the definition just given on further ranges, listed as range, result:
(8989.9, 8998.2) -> 8.17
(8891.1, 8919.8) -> 8.39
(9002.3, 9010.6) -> 7.9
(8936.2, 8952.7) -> 8.12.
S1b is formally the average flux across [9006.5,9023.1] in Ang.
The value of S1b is 7.89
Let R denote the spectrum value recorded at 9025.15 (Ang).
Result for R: 7.94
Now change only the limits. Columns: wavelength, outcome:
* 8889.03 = 8.23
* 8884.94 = 8.24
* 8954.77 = 8.13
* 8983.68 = 8.29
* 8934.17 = 8.08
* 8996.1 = 8.07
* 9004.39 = 7.9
